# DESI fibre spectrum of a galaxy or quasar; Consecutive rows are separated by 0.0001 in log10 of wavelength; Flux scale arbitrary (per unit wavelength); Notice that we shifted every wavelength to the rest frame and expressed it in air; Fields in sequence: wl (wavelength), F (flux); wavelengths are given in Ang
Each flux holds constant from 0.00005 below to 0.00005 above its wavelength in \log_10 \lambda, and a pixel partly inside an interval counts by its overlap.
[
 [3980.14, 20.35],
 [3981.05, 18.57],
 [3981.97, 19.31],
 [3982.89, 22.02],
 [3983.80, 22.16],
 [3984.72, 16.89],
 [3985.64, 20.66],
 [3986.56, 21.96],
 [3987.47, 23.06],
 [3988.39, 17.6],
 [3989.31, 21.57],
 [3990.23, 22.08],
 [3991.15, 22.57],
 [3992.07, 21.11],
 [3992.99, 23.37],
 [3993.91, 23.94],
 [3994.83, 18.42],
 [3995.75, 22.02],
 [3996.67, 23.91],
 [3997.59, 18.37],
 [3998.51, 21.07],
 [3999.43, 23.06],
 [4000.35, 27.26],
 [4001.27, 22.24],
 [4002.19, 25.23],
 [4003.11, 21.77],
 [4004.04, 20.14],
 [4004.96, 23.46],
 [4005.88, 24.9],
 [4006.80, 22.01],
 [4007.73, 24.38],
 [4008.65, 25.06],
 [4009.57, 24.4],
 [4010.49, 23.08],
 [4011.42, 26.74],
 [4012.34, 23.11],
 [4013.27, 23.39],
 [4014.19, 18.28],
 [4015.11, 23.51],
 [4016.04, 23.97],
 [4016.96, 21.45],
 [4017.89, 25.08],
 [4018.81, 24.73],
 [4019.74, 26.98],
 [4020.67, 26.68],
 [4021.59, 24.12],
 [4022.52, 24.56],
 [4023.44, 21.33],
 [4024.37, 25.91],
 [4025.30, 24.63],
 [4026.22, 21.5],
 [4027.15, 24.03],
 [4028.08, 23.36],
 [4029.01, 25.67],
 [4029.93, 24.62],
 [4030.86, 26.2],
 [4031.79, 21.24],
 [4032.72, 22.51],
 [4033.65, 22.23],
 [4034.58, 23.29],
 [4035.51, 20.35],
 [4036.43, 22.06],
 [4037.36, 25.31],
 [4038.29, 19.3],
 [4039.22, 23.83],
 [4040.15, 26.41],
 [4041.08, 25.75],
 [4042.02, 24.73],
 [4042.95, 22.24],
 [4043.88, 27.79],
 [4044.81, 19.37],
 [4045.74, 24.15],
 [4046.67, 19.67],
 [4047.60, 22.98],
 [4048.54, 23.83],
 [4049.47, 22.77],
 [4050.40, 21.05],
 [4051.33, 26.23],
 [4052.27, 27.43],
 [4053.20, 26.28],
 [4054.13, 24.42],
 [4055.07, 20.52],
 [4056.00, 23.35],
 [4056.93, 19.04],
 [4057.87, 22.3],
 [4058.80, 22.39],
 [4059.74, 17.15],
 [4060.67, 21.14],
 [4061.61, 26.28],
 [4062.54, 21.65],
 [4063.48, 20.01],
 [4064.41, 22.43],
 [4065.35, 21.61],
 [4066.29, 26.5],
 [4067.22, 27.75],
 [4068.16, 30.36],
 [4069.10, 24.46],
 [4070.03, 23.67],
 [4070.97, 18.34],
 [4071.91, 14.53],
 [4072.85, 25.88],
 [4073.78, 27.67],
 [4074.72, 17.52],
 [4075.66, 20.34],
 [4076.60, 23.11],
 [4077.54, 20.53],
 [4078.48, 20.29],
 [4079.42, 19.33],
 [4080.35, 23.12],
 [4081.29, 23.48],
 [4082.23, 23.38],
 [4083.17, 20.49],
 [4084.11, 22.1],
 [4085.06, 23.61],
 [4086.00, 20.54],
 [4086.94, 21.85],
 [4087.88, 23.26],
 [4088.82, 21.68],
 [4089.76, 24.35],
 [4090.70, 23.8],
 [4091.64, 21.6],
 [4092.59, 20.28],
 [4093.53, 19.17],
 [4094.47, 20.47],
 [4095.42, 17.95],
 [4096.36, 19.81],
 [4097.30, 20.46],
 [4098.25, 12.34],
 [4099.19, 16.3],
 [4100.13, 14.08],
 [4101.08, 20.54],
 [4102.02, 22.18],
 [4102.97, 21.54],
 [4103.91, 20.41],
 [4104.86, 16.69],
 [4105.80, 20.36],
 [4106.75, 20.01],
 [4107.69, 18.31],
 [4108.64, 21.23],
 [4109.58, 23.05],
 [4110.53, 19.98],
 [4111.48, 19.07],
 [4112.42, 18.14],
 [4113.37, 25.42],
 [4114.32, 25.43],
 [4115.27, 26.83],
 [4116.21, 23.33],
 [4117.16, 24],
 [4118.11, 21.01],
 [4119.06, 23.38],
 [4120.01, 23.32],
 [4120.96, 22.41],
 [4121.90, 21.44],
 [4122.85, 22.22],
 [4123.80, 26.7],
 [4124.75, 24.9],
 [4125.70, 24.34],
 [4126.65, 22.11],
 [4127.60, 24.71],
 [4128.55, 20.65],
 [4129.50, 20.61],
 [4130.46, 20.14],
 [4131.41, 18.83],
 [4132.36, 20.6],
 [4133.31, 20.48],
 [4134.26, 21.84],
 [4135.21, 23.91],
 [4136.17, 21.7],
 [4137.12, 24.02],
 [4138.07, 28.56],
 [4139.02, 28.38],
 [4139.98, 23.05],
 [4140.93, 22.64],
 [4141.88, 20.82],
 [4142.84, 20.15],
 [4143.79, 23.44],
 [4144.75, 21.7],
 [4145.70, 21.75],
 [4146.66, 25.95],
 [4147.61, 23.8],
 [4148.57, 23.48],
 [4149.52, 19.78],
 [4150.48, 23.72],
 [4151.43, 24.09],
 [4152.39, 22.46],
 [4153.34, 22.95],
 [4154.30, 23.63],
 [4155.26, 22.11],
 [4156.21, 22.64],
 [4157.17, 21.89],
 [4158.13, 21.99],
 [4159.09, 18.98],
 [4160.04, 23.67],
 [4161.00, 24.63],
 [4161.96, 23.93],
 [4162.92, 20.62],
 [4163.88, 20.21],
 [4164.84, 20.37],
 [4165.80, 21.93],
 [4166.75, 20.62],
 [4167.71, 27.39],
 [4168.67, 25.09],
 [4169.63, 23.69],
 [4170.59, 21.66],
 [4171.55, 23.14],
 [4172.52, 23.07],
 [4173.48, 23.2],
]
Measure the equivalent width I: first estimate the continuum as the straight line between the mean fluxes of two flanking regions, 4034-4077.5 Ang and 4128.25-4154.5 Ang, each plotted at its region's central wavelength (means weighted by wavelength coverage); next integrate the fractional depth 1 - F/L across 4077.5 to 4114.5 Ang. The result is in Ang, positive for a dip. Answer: 3.5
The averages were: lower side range 23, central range 20.6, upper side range 22.6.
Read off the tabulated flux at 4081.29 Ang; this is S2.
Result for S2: 23.48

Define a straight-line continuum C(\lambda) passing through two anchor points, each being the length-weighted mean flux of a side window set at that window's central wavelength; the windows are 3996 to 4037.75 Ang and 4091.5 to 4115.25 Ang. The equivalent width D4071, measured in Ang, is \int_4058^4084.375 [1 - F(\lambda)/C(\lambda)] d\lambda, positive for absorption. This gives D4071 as -1.4 Ang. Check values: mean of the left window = 23.5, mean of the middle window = 22.3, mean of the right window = 19.9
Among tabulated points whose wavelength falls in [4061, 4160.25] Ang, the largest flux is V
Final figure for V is 30.36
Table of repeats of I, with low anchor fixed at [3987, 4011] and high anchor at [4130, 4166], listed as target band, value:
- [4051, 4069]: -0.8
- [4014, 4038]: -1.2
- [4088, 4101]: 1.7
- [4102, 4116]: 0.8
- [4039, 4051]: -0.5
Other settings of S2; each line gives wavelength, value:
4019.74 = 26.98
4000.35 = 27.26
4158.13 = 21.99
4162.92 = 20.62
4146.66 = 25.95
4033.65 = 22.23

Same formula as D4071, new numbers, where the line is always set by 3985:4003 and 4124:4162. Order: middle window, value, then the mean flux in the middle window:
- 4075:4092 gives 0.3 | 22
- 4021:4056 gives -2.1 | 23.6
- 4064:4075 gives -0.5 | 23.5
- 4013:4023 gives -0.8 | 23.9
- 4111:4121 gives -0.2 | 22.9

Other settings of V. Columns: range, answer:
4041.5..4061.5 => 27.79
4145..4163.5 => 25.95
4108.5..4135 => 26.83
